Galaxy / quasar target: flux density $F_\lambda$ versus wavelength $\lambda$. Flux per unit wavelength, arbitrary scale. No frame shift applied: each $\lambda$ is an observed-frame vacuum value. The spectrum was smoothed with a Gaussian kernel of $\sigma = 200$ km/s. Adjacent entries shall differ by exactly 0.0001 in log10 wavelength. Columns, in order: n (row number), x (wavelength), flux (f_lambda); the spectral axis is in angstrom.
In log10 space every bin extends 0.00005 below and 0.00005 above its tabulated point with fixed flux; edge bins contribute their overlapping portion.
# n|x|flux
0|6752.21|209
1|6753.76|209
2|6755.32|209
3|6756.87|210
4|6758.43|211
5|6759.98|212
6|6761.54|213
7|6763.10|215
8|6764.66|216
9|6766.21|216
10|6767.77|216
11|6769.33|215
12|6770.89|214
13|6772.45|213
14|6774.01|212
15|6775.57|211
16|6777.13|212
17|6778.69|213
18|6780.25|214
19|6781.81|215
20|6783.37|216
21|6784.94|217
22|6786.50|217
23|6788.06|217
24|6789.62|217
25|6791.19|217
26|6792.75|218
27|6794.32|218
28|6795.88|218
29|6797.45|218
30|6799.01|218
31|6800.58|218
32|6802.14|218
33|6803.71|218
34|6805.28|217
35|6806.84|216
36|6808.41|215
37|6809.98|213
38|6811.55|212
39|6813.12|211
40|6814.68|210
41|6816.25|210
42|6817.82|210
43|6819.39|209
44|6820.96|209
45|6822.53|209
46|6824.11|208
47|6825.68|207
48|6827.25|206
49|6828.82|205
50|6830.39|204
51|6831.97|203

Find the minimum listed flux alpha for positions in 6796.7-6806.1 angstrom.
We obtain 217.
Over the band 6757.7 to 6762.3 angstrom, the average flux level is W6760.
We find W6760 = 212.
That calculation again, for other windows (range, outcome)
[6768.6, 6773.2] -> 214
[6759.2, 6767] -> 214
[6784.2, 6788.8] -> 217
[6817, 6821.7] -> 209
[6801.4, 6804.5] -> 218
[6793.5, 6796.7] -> 218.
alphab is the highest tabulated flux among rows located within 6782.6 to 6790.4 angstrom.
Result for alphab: 217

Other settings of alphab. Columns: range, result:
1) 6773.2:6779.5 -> 213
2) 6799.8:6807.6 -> 218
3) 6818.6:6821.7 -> 209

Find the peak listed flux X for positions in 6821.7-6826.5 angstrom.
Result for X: 209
